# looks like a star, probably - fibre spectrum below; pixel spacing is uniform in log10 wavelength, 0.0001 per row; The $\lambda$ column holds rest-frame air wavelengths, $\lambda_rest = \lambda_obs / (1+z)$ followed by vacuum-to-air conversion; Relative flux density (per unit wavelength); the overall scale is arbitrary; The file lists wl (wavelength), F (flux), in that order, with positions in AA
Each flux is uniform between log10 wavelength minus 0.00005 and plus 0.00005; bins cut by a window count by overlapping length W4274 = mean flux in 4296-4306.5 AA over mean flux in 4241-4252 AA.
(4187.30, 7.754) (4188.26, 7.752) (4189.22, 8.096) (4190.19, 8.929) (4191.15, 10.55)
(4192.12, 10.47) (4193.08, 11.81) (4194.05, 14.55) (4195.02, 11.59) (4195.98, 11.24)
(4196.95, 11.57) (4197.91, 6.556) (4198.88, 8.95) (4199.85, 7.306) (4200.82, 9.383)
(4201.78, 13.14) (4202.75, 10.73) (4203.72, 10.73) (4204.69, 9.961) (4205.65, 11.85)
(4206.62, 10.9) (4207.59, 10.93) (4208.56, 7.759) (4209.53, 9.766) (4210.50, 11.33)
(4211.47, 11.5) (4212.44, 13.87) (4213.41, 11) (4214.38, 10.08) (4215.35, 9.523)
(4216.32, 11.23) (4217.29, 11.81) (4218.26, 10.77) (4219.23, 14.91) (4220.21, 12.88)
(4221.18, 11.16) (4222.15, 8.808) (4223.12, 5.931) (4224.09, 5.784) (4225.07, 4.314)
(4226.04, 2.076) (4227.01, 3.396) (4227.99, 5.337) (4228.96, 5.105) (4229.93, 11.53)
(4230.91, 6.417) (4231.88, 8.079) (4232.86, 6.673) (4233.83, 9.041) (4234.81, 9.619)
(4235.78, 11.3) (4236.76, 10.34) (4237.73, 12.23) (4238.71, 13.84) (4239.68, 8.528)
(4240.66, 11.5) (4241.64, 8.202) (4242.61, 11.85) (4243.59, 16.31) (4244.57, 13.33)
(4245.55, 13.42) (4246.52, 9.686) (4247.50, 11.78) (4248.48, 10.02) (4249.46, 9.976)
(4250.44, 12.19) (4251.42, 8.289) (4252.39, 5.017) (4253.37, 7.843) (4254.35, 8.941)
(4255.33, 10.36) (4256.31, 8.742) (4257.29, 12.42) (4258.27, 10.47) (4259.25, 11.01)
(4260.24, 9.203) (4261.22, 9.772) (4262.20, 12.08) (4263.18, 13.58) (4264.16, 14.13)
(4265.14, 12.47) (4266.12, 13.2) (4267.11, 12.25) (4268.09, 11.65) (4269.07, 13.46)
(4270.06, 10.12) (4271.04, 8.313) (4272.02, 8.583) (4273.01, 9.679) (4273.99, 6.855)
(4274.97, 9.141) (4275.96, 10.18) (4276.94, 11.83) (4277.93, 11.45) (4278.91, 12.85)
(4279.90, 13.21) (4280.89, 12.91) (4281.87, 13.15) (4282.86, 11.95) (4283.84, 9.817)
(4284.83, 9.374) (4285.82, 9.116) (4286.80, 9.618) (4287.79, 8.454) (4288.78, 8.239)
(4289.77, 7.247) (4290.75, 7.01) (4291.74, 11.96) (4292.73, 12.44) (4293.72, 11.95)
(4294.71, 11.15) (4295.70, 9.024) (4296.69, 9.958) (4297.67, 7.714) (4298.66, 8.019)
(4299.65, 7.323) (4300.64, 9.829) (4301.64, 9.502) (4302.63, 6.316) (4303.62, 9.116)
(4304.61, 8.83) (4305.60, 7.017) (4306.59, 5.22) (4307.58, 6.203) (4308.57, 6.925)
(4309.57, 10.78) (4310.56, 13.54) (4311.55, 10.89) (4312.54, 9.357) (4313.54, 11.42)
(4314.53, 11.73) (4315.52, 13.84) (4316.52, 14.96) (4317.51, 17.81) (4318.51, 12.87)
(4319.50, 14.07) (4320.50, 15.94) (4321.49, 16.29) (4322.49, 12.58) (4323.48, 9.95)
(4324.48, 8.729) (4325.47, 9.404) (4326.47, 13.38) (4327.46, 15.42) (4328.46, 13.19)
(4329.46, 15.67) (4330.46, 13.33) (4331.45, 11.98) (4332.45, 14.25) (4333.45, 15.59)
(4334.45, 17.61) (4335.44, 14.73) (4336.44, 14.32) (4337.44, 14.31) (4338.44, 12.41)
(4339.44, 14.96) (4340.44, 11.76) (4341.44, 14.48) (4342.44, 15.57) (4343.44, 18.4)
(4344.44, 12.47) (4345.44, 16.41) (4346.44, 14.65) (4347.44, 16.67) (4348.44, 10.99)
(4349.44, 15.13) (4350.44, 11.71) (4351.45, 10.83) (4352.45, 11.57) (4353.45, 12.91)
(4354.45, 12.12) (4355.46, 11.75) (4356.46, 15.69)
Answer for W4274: 0.73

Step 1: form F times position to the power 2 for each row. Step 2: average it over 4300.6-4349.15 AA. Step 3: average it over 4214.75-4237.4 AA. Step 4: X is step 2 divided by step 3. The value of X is 1.55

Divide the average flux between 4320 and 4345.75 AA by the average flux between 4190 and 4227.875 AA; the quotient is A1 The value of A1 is 1.40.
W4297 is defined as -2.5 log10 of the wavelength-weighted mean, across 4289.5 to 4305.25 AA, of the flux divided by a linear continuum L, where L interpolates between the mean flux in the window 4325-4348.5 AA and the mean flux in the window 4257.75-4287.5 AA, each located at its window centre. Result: 0.31 mag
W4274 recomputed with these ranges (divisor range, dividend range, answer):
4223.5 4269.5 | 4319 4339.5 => 1.38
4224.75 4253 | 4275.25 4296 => 1.14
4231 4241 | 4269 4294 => 1.03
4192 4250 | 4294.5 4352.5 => 1.21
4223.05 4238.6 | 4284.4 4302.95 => 1.22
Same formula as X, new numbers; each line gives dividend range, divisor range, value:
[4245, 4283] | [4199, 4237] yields 1.18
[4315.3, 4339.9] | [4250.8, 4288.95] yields 1.36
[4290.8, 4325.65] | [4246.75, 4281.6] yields 1.01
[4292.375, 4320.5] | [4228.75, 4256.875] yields 1.06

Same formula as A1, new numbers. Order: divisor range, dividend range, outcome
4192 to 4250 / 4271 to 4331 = 1.07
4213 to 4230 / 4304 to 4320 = 1.28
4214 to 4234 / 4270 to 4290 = 1.22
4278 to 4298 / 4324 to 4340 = 1.32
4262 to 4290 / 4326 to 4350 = 1.33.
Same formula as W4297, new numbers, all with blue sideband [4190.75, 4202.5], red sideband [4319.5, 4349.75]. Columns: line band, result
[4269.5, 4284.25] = 0.18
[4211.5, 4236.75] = 0.25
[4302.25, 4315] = 0.42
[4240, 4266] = 0.10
